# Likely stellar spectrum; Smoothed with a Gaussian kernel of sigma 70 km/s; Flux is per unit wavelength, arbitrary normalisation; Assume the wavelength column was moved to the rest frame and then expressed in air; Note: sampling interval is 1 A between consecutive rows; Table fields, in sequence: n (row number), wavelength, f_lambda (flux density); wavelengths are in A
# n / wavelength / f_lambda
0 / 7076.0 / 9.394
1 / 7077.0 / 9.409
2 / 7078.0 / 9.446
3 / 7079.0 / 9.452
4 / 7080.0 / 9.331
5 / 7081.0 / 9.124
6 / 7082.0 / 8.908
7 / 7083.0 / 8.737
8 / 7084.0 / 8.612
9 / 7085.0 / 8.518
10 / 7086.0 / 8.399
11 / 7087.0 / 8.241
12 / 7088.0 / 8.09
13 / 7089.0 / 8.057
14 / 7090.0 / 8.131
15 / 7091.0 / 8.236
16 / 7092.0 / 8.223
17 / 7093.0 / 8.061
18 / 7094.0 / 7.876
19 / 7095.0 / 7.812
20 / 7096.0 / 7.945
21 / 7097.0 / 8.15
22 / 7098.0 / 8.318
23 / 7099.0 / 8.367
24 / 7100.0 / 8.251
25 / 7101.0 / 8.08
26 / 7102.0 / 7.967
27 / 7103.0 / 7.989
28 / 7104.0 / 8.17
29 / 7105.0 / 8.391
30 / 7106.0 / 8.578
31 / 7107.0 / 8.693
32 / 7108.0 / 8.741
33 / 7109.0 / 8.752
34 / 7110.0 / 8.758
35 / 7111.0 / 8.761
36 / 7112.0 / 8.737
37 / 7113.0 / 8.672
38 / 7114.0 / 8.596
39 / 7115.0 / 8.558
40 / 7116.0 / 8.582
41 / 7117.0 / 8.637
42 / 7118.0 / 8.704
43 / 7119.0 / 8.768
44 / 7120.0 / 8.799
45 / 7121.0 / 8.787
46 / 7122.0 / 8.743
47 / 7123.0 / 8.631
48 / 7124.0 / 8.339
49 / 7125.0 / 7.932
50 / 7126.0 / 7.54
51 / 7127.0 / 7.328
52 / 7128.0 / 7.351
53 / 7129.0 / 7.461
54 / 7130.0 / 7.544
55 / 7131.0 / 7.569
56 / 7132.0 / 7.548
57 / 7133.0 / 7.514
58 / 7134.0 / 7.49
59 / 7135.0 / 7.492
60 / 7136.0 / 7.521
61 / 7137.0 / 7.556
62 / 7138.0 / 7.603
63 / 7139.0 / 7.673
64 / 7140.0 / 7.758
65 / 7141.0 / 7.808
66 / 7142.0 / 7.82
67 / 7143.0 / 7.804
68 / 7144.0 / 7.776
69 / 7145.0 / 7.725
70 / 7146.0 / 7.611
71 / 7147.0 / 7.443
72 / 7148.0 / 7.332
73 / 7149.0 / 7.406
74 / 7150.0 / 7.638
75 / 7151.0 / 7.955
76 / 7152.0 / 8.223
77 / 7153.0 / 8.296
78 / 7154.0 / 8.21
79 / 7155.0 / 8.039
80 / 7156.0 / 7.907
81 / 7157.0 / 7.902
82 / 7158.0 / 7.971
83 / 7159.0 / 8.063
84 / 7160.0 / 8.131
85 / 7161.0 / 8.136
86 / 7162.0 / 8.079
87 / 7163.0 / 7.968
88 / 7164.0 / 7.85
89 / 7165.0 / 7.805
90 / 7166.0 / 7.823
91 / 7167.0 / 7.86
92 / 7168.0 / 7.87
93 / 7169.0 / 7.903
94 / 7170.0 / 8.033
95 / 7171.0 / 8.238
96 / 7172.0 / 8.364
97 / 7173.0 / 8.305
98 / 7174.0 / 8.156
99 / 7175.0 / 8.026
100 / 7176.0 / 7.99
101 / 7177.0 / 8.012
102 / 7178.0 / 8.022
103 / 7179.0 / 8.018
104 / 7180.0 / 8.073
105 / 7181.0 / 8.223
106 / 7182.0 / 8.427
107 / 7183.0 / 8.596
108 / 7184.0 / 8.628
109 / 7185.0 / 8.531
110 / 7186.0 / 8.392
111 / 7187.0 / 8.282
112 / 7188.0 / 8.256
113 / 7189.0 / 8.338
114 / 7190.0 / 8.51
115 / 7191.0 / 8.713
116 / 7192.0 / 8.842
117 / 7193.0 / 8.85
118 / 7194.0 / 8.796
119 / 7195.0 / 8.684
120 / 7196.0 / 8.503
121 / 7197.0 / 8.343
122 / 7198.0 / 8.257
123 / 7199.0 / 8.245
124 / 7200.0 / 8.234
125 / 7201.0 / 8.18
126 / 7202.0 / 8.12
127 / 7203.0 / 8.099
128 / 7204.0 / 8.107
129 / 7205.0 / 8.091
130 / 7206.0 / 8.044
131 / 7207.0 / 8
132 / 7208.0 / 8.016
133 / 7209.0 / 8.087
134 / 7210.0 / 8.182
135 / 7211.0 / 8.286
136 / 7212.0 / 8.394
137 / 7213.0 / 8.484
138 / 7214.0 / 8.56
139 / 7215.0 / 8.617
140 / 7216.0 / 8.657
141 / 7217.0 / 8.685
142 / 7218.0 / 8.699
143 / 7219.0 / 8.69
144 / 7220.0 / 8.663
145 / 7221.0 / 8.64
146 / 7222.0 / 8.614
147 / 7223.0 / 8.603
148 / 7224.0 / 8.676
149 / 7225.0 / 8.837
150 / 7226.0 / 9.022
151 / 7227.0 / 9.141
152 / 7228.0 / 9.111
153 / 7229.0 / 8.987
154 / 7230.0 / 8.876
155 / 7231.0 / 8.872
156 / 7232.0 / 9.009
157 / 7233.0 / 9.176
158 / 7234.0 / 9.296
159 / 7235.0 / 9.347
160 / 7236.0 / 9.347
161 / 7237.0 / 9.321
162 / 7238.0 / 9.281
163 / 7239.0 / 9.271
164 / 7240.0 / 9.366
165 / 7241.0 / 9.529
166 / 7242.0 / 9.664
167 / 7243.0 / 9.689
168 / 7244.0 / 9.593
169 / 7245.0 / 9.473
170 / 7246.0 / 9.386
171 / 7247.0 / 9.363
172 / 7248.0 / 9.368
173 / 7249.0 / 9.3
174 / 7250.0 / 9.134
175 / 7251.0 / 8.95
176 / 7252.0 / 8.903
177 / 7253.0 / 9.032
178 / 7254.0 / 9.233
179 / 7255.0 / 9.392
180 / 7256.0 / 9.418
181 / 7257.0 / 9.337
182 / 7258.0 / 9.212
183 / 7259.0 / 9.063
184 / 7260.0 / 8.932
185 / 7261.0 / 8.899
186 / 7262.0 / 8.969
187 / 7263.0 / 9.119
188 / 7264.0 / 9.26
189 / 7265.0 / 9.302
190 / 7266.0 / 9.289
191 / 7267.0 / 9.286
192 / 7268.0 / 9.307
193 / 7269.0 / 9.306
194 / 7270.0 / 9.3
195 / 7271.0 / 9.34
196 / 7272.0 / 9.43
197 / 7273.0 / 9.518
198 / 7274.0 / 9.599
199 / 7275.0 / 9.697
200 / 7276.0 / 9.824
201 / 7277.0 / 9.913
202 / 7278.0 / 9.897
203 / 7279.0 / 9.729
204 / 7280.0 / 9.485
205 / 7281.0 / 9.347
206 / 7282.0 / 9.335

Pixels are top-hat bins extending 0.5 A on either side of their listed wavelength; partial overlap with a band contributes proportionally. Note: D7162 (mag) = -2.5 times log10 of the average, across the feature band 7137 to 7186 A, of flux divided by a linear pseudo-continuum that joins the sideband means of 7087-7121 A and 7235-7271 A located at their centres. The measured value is 0.10 mag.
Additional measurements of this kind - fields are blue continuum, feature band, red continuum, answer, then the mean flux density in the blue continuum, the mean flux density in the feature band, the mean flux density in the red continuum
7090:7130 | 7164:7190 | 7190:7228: 0.03 mag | 8.3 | 8.17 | 8.49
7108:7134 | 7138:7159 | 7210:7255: 0.08 mag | 8.26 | 7.82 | 9.02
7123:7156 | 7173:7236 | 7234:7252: 0.03 mag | 7.71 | 8.5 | 9.36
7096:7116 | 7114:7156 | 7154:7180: 0.04 mag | 8.44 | 7.92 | 8.02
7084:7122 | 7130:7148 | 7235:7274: 0.13 mag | 8.4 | 7.62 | 9.29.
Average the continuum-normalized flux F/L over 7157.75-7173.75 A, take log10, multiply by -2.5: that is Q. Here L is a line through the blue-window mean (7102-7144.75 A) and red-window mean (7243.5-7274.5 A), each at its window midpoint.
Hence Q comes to 0.059 mag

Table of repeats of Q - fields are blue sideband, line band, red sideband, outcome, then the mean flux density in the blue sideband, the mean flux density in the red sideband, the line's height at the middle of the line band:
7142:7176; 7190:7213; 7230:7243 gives 0.044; 7.93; 9.29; 8.68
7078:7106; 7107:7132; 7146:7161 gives -0.023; 8.37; 7.89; 8.16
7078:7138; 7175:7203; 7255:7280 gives 0.060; 8.28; 9.38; 8.83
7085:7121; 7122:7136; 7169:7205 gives 0.089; 8.38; 8.32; 8.36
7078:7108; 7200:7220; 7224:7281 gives 0.092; 8.39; 9.29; 9.05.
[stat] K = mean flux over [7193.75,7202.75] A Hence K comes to 8.35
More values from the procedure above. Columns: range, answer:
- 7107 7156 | 8.04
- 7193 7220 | 8.36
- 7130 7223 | 8.12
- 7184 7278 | 8.91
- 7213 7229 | 8.75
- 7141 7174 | 7.92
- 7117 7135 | 8.01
